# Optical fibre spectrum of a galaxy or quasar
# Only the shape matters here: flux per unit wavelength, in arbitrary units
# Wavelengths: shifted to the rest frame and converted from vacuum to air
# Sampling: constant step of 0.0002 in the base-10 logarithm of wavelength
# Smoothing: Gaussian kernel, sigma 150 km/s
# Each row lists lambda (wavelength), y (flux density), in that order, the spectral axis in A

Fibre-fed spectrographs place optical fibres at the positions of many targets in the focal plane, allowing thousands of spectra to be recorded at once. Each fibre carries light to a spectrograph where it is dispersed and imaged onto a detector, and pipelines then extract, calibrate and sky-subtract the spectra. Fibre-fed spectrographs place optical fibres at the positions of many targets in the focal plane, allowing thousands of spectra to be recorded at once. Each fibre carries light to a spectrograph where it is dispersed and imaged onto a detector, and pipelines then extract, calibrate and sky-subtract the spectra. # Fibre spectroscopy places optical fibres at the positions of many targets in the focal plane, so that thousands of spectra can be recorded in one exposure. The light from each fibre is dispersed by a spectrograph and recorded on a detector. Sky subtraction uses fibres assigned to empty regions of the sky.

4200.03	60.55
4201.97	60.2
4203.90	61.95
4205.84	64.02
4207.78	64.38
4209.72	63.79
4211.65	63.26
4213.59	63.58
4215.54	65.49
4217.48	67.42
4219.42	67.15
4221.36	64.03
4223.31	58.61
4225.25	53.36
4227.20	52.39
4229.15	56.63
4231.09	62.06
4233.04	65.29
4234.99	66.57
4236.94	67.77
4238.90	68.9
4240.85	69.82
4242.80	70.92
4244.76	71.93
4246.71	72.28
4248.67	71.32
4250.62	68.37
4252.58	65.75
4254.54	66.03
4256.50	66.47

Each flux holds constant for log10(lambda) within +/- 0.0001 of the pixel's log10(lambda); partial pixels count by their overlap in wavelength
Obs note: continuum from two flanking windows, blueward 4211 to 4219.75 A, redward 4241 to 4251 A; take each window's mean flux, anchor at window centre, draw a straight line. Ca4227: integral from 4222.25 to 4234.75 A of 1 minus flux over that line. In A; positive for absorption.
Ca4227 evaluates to 1.7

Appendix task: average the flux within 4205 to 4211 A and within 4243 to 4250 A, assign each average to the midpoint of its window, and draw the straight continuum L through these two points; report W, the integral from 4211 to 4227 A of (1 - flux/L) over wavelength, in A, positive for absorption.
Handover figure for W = 0.9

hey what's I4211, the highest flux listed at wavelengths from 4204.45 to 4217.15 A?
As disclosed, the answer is 65.49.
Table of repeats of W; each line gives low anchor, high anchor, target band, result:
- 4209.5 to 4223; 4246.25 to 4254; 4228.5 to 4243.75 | 0.2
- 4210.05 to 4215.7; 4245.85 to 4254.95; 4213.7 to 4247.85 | 0.8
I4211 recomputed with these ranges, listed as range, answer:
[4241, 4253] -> 72.28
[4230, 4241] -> 69.82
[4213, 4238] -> 67.77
